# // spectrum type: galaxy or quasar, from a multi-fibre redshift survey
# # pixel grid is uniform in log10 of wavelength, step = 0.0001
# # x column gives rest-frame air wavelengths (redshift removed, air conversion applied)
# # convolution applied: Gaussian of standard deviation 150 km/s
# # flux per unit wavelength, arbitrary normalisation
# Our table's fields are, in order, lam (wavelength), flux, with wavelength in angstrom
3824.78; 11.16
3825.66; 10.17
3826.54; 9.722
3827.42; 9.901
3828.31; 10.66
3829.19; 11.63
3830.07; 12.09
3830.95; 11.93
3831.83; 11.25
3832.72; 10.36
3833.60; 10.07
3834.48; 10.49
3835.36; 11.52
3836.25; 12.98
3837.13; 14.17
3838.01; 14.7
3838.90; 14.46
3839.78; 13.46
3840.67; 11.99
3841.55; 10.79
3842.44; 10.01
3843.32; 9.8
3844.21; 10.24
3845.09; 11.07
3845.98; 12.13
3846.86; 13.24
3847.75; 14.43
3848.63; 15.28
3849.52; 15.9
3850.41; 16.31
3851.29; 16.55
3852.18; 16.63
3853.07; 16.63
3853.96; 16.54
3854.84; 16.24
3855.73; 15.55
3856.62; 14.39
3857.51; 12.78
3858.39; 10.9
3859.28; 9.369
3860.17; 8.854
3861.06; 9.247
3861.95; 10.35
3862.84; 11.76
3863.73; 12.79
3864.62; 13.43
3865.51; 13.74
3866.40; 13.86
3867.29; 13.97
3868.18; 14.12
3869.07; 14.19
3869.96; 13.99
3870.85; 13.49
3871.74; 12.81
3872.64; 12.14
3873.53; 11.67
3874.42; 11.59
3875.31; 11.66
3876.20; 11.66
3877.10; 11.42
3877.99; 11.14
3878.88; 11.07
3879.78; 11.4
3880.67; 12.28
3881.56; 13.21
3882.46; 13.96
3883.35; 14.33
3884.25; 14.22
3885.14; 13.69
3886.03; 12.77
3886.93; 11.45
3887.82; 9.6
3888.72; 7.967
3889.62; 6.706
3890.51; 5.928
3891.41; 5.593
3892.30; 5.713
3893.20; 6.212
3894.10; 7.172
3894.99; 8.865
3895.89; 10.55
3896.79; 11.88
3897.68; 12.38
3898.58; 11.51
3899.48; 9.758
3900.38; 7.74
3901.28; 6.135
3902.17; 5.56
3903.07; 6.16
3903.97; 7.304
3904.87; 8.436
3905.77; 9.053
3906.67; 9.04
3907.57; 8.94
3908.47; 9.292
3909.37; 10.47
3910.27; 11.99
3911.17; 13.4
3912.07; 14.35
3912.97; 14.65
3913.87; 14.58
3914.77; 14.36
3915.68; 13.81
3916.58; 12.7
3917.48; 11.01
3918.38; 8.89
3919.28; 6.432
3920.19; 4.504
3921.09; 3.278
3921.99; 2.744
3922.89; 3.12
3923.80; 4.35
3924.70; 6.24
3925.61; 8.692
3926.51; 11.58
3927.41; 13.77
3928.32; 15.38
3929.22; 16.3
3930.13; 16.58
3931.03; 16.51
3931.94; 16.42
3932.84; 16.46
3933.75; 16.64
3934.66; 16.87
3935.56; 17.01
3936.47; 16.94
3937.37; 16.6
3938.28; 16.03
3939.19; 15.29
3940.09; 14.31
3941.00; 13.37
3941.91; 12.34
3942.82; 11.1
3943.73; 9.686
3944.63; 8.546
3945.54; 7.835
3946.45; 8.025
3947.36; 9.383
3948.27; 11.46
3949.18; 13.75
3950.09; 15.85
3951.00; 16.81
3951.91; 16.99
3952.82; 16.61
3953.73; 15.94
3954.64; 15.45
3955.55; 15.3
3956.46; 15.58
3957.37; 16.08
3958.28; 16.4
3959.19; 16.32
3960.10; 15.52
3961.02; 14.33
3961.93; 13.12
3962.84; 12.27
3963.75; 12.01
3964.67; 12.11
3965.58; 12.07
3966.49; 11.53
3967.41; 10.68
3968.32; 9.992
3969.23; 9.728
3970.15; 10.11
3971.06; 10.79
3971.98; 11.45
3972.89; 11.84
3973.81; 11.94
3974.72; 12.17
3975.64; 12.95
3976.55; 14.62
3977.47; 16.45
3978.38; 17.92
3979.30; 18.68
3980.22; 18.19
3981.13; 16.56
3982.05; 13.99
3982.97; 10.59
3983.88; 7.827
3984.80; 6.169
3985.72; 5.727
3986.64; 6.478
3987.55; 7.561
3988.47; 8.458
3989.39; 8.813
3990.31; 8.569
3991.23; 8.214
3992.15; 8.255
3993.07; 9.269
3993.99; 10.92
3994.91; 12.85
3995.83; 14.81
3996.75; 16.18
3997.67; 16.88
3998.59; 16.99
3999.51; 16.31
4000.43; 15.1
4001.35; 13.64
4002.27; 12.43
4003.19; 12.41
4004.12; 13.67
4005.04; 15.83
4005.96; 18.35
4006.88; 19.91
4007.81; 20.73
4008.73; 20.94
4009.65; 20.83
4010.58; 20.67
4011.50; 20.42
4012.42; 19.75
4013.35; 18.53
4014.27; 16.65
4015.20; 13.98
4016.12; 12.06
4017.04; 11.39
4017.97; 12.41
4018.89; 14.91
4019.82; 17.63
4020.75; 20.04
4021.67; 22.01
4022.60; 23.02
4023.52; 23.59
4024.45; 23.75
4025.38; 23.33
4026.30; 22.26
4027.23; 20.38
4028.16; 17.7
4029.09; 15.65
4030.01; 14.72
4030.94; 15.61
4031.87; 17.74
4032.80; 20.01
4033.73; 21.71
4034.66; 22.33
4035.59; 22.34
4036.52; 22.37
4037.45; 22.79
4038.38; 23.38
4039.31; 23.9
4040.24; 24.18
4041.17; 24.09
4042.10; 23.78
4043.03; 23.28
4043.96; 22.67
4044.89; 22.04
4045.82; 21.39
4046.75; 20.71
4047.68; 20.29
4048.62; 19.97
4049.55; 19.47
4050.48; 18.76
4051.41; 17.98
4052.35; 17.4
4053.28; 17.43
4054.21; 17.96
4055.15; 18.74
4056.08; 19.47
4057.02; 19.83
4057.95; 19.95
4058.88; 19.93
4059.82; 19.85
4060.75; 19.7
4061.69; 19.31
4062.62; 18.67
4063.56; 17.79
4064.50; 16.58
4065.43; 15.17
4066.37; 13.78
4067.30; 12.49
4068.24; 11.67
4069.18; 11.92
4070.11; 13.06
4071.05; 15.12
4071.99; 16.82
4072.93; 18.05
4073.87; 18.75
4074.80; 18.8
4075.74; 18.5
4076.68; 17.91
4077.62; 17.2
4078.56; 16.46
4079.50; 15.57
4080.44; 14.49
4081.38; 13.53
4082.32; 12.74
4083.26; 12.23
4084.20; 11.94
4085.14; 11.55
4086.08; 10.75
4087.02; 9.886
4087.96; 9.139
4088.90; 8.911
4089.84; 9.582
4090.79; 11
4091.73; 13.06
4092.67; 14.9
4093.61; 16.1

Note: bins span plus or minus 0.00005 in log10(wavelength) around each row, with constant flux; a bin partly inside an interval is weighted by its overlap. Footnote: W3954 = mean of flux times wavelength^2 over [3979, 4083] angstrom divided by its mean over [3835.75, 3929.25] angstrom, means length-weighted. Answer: 1.6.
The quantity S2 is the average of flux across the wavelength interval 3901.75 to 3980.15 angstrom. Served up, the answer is 12.4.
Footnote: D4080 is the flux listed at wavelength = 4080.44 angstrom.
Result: 14.49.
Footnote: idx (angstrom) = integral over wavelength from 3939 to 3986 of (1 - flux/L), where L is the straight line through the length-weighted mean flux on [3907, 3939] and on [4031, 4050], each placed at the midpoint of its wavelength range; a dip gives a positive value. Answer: 6.97 angstrom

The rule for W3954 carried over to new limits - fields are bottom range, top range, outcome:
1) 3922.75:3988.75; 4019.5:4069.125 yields 1.59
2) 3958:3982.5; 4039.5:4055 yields 1.60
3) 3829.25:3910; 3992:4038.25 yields 1.65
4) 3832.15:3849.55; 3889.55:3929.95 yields 0.79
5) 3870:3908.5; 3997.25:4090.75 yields 1.88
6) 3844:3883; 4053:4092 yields 1.31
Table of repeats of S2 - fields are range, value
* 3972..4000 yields 12.2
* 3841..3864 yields 13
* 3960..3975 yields 11.8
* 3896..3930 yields 9.8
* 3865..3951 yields 11.3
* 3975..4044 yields 16.6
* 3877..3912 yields 9.89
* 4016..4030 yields 18.7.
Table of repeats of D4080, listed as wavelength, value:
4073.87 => 18.75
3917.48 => 11.01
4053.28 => 17.43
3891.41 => 5.593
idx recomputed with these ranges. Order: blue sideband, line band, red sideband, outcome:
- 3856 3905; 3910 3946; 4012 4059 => 3.9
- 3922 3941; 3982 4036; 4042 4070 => 3.4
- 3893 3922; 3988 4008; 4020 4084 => 2.6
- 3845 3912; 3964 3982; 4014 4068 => 3.3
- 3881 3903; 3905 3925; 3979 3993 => 0.7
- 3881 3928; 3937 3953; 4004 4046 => 0.1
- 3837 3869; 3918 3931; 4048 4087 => 4.9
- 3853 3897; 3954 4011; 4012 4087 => 8.1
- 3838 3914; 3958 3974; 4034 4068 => 3.6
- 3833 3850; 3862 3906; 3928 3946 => 8.4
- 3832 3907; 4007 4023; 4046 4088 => -3.0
